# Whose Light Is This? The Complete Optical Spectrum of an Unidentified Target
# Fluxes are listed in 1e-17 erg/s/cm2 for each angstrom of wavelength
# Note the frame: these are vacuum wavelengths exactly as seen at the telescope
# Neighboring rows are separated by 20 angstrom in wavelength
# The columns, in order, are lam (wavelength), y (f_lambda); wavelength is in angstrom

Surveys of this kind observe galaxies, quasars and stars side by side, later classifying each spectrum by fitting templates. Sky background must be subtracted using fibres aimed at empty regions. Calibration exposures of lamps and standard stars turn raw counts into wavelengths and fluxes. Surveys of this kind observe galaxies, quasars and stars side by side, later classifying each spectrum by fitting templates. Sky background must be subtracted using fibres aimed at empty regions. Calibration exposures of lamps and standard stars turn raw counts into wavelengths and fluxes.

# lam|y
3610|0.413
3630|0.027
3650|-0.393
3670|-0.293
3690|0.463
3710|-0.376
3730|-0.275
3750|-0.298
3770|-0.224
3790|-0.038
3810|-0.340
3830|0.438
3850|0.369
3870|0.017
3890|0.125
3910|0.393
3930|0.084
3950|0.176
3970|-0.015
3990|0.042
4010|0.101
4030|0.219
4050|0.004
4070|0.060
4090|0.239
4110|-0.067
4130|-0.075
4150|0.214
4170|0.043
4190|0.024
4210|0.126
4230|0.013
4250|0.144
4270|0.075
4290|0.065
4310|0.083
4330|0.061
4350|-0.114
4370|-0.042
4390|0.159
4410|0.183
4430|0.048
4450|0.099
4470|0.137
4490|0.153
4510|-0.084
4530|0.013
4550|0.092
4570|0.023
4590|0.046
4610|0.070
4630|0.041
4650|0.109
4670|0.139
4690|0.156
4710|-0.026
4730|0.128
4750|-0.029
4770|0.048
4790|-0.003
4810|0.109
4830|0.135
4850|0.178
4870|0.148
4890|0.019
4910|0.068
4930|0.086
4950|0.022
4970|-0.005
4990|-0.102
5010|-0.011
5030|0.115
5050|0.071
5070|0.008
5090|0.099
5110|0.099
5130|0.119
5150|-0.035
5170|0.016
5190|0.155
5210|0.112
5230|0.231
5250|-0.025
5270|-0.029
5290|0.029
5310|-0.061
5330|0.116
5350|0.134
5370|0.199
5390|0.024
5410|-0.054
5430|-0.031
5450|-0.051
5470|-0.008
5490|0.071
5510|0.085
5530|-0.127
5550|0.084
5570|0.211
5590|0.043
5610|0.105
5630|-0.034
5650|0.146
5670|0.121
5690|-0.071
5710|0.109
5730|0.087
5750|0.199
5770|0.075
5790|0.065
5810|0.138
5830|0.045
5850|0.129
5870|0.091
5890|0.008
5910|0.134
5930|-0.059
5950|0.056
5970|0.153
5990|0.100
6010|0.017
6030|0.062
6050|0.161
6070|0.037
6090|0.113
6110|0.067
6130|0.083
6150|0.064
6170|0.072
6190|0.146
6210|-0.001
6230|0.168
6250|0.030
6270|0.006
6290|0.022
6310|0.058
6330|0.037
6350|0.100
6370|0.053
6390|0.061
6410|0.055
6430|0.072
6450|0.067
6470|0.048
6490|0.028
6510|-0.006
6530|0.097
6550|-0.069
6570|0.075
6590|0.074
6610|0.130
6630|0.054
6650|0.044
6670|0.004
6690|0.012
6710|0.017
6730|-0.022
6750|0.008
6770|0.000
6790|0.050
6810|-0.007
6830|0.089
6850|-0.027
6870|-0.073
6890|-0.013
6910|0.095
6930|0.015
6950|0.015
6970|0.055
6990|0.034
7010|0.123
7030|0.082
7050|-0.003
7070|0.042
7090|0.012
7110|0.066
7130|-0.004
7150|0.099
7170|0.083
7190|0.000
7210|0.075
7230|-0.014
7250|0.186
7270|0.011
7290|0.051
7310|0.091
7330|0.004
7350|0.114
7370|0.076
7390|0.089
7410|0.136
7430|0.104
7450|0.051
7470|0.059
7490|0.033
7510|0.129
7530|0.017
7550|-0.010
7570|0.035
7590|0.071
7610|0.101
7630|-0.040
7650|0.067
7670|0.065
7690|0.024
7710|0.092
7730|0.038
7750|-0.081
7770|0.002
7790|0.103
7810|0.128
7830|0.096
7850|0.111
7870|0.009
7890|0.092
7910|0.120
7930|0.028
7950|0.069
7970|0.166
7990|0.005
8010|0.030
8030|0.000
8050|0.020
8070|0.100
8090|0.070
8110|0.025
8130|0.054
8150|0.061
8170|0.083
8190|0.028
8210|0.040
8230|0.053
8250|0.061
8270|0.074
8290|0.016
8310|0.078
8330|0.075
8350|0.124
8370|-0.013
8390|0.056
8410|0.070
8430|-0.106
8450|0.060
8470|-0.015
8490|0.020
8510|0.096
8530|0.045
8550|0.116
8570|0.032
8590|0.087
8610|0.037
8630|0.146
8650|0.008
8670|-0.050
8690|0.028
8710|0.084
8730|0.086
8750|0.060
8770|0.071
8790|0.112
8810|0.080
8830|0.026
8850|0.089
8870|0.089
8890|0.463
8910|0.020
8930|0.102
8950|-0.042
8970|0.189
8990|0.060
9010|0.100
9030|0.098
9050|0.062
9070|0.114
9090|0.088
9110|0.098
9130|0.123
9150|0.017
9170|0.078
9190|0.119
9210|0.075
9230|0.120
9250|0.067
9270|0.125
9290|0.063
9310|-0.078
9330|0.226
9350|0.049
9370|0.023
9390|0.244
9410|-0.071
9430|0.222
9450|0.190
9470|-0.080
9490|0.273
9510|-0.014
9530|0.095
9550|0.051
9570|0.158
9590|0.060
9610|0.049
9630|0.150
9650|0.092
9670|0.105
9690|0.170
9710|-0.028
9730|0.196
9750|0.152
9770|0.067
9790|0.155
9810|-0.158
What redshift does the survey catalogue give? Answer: 1.38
